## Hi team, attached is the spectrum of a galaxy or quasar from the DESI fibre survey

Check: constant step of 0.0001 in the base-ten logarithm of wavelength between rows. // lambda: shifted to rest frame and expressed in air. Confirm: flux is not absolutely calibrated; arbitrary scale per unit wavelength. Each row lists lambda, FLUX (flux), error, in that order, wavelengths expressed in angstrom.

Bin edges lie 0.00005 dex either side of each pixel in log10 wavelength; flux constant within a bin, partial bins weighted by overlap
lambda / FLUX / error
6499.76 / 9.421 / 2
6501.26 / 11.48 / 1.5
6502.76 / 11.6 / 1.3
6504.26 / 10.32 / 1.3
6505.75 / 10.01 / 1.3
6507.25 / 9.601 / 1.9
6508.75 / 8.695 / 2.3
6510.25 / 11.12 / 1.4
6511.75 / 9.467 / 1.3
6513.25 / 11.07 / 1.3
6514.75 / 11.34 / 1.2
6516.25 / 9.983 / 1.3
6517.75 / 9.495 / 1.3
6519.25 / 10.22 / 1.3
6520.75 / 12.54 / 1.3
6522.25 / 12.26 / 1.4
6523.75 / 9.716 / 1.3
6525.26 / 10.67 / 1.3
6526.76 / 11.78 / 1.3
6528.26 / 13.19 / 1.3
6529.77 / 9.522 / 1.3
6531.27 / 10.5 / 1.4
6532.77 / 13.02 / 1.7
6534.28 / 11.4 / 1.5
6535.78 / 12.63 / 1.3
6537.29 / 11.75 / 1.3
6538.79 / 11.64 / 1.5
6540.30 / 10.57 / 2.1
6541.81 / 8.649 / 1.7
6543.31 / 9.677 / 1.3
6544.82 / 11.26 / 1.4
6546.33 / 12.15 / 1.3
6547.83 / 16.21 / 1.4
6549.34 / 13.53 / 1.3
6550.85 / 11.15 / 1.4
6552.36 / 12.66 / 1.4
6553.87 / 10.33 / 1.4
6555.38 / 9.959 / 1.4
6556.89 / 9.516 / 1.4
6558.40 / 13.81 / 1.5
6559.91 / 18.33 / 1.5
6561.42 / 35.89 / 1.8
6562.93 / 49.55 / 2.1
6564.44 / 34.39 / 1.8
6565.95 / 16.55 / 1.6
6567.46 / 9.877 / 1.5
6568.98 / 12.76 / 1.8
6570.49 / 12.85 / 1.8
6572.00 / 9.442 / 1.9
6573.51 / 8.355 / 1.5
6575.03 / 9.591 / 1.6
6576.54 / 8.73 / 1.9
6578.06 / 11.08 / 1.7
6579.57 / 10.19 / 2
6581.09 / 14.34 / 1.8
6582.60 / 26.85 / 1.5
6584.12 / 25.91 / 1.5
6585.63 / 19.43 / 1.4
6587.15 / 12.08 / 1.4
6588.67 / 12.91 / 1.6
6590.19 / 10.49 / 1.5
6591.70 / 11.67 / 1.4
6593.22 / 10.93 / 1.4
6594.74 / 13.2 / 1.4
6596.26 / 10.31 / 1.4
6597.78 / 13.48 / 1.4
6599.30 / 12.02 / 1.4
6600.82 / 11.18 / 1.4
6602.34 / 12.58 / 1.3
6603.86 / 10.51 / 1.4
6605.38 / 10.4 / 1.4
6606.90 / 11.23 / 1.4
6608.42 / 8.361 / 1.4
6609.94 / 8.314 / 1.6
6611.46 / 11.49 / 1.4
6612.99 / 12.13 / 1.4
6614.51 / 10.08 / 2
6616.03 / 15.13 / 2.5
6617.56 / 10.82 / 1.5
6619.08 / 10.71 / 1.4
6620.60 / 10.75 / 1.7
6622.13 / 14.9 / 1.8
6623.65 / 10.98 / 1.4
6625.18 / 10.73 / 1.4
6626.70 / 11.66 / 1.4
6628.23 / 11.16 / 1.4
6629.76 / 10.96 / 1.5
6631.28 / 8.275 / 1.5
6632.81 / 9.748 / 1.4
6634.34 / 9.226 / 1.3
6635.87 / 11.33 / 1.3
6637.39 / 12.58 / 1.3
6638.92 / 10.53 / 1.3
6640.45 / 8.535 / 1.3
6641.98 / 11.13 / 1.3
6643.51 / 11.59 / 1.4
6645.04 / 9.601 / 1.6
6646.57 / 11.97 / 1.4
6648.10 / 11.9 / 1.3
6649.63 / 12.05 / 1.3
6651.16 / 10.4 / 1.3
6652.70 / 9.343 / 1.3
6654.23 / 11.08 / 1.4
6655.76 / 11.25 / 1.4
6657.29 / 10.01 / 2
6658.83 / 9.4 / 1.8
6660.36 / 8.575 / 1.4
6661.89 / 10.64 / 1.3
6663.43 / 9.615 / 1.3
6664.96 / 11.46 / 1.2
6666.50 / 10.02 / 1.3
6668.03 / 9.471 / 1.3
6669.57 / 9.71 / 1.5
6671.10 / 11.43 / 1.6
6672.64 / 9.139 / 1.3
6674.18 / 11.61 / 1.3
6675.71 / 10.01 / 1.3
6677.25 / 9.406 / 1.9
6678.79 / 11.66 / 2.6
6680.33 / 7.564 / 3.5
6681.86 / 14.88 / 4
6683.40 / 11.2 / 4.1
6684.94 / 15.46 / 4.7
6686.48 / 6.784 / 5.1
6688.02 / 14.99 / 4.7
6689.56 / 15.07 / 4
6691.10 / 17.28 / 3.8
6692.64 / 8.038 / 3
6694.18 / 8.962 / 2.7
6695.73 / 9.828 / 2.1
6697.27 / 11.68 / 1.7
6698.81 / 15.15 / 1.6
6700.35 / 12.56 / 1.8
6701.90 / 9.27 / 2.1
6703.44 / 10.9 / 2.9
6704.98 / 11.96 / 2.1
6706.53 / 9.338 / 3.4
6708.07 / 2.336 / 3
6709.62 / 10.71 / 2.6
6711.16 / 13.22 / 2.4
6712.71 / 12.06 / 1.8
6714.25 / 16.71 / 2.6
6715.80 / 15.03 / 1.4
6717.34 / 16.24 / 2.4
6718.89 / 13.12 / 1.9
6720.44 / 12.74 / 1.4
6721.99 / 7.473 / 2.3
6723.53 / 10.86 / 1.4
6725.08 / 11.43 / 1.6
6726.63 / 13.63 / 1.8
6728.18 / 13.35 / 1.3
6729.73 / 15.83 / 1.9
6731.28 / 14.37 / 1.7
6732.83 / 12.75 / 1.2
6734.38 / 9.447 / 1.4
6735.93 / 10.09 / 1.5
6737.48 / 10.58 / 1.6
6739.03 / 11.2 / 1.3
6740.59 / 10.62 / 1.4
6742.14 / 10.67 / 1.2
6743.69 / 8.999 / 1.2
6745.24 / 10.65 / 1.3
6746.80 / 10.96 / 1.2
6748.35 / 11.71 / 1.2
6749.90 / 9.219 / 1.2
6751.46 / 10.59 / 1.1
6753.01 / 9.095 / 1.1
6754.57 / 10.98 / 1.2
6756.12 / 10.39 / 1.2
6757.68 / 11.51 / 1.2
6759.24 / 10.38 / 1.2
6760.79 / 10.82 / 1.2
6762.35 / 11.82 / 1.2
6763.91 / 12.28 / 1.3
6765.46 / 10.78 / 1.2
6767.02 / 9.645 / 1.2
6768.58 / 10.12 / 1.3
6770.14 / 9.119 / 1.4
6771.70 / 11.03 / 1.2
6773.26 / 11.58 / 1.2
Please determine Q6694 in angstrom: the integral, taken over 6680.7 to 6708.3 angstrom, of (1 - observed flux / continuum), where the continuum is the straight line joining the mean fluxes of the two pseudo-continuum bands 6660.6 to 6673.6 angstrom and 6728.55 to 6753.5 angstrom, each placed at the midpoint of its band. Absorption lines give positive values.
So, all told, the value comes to -2.80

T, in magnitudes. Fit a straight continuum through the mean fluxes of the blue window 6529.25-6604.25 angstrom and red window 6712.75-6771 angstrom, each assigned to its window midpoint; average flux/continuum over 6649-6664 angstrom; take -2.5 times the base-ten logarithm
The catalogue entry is 0.24 mag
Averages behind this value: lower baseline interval 14.1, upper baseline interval 11.5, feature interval 10.2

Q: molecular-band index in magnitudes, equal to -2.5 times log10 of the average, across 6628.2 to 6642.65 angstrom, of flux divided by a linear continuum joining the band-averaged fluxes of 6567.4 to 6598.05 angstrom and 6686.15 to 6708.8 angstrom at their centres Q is 0.18 mag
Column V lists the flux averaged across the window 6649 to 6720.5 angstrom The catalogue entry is 11.2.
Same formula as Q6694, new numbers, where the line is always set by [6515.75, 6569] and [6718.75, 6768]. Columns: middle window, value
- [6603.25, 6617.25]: 2.4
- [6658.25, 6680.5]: 4.0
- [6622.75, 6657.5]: 5.4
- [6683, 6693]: -0.8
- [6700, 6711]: 1.9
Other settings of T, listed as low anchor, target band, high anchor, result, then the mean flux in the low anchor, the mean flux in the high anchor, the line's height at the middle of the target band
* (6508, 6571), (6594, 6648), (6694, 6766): 0.15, 13.6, 11.4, 12.7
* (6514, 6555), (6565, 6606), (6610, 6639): -0.15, 11.4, 11.2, 11.3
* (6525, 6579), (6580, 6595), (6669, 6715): -0.18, 14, 11.3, 13.3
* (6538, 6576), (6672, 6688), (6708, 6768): 0.15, 15.1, 11.5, 12.7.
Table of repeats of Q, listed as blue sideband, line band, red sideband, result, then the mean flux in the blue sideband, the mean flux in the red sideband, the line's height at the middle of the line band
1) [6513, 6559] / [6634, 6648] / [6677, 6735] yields 0.087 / 11.4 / 12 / 11.7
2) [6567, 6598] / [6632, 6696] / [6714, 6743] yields 0.171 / 13.1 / 12.3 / 12.7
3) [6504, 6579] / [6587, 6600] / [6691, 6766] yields 0.058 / 13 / 11.4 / 12.5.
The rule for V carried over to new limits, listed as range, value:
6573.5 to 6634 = 12.1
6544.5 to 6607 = 14.8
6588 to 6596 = 11.7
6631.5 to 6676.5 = 10.4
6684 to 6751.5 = 11.7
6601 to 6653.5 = 10.9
